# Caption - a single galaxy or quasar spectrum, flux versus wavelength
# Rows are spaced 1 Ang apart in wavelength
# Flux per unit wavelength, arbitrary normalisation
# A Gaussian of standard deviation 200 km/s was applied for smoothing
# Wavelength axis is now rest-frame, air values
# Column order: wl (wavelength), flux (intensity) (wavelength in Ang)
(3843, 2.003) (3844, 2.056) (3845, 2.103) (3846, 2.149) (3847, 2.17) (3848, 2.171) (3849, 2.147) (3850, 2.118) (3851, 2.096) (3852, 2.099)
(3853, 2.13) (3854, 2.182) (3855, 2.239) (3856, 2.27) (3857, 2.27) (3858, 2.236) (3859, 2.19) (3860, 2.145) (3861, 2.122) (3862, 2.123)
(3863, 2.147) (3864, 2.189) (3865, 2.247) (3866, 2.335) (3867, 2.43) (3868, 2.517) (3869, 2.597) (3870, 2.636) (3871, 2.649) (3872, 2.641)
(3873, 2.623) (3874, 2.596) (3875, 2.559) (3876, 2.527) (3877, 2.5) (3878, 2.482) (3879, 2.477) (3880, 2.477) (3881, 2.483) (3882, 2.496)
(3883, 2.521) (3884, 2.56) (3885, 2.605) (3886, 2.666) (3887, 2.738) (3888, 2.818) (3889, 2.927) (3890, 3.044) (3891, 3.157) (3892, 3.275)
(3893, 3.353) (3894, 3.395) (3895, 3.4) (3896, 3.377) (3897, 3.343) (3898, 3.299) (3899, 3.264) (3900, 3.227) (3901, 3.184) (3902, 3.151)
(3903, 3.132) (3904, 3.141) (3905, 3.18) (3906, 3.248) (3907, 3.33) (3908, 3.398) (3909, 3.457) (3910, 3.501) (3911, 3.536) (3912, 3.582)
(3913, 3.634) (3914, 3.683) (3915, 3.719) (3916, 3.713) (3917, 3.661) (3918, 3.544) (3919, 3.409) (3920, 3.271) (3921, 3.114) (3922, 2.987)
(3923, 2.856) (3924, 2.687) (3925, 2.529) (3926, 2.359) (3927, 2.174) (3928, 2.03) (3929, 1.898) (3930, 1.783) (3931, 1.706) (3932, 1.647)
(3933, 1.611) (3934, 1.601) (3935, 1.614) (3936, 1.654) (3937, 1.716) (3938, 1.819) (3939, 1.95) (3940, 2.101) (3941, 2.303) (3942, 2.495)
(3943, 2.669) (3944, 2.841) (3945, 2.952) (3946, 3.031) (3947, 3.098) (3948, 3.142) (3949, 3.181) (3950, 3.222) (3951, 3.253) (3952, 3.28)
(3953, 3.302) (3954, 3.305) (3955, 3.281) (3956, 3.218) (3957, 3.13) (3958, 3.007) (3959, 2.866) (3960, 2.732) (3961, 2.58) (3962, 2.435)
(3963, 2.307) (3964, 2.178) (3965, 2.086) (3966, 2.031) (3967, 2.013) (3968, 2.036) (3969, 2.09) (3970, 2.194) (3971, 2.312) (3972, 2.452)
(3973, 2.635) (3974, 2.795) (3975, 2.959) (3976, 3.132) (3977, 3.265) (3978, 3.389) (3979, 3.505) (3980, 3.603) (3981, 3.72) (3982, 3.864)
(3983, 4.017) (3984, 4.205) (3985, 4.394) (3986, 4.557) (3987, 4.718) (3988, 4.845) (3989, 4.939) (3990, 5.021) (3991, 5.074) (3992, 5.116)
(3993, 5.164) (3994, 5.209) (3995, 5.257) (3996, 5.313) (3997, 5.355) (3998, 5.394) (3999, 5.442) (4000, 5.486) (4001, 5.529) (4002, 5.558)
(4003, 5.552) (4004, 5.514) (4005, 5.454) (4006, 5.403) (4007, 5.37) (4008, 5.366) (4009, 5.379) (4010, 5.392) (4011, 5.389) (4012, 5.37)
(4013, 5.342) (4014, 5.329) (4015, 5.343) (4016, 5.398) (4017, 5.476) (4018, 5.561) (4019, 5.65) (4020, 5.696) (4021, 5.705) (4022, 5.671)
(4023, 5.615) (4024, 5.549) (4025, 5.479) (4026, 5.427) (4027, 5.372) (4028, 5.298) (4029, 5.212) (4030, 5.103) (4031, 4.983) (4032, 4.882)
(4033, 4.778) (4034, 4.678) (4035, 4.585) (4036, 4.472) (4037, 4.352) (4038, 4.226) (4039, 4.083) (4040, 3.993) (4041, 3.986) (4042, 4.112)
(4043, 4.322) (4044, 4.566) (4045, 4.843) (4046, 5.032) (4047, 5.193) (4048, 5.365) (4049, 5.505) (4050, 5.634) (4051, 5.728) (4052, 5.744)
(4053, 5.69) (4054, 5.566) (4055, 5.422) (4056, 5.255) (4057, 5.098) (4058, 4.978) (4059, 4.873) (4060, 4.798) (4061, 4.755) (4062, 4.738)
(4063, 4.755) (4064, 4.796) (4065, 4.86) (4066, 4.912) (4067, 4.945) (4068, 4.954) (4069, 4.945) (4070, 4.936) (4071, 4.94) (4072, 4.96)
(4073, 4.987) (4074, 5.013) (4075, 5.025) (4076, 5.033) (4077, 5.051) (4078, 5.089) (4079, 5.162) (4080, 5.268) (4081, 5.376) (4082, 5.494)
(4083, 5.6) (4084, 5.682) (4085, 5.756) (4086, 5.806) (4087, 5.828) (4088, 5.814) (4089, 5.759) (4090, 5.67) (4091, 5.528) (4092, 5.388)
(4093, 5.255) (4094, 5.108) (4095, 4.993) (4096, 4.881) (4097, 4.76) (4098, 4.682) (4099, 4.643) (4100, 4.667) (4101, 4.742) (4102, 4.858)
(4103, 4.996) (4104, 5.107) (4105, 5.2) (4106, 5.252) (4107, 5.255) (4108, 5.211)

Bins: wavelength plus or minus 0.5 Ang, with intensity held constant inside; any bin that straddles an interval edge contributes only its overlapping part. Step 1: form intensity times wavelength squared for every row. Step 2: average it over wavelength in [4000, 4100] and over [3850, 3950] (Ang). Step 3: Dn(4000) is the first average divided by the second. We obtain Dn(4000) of 2.1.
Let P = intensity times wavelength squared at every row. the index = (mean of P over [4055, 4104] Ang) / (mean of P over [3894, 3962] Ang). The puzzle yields 1.92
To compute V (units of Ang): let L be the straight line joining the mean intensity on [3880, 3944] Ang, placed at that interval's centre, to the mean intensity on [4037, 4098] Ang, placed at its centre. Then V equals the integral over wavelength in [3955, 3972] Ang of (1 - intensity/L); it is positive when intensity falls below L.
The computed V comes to 5.2 Ang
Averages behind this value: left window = 2.82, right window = 5.09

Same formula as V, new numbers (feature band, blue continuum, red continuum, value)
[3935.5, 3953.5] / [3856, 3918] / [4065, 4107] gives 4.5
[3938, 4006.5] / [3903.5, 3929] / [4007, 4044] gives 9.7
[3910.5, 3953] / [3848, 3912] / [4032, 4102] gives 8.2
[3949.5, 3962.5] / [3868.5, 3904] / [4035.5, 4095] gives 2.4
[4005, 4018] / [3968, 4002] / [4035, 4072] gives -2.8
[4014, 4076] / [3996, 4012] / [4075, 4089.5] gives 4.6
